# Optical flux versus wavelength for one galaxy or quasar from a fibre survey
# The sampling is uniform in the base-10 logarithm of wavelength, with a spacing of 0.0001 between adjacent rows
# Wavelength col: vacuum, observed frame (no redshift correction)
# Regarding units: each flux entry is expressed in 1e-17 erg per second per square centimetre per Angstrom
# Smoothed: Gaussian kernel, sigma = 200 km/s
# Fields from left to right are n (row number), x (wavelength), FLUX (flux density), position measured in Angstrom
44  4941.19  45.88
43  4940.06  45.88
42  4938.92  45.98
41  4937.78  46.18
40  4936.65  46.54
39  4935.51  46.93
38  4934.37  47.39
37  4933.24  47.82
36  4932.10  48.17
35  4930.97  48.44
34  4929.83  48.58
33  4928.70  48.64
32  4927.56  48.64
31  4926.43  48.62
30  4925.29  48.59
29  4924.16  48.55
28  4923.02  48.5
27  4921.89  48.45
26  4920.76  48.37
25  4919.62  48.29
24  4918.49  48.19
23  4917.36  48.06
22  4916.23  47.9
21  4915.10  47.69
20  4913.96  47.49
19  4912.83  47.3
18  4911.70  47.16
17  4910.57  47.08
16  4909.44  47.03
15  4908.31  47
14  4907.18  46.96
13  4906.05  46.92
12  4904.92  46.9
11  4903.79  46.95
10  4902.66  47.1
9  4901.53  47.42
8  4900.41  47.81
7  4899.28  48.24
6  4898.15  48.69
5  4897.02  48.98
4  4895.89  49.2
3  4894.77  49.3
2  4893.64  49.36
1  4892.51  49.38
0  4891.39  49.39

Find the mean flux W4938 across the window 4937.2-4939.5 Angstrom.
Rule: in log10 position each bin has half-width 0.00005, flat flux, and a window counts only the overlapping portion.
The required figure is 46.1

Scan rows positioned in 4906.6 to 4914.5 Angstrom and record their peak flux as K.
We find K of 47.49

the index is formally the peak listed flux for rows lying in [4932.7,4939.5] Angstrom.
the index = 47.82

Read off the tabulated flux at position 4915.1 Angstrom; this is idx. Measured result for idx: 47.69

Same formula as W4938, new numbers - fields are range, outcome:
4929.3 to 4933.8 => 48.2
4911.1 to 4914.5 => 47.4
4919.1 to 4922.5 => 48.4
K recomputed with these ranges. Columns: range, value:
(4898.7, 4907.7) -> 48.24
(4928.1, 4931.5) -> 48.64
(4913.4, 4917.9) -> 48.06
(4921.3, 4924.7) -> 48.55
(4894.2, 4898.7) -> 49.3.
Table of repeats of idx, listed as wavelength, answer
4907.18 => 46.96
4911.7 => 47.16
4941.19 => 45.88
